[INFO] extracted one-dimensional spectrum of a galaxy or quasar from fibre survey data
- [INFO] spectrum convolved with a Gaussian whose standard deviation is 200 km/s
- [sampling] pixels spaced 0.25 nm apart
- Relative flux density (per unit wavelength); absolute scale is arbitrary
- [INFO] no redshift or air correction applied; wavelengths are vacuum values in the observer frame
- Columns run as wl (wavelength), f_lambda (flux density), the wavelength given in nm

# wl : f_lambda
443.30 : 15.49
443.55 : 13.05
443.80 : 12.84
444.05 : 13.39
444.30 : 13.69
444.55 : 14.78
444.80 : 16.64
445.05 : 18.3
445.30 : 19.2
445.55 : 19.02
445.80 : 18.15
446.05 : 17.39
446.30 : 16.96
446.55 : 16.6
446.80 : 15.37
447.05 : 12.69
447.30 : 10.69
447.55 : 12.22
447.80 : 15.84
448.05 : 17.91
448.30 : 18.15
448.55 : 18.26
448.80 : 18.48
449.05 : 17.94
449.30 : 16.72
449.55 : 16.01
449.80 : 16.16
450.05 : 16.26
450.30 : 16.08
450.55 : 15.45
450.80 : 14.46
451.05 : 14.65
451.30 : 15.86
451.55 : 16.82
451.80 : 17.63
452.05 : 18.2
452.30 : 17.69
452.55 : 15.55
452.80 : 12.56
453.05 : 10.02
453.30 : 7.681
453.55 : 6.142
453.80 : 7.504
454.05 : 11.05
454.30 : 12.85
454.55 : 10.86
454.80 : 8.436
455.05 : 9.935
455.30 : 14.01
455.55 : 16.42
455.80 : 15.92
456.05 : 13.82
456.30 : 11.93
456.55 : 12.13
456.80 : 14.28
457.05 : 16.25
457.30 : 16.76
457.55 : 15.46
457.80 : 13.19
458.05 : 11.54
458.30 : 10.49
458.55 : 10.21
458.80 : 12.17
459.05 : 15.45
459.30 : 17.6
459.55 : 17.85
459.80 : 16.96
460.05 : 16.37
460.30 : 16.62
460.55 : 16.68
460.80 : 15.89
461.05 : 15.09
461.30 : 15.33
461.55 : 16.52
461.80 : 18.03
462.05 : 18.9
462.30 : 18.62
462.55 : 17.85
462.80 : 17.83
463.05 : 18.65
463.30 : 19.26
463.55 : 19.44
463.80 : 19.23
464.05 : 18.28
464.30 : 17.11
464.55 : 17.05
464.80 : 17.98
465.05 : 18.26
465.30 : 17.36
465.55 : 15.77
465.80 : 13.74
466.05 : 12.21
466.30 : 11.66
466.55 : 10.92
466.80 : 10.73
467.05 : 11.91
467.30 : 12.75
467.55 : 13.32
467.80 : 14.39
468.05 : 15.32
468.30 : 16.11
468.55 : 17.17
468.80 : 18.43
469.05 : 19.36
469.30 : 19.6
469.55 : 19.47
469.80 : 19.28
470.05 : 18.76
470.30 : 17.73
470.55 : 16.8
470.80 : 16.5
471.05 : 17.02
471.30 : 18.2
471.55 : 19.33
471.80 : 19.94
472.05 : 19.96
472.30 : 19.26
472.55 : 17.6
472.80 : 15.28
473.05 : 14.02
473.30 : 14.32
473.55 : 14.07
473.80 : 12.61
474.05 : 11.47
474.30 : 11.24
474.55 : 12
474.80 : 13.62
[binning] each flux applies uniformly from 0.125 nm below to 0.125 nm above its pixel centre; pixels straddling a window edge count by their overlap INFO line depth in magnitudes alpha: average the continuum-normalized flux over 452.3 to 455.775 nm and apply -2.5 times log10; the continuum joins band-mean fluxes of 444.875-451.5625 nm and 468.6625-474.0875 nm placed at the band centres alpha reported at 0.41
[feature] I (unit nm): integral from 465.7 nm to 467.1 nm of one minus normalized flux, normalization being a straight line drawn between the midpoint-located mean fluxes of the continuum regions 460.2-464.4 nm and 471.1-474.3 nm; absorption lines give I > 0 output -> 0.43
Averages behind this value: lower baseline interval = 17.6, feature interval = 11.8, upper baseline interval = 16.2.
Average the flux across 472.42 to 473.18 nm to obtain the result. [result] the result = 15.6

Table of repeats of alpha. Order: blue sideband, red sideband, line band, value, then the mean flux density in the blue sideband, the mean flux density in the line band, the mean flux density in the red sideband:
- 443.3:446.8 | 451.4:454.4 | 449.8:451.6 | -0.14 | 16.1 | 15.6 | 12.8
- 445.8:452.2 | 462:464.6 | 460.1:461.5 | 0.13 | 16.2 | 16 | 18.4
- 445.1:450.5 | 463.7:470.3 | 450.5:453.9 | 0.20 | 16.5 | 13.6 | 16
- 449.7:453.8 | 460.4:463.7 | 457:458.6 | 0.20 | 14.2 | 13.4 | 17.6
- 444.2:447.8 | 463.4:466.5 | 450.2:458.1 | 0.19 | 15.9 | 13.5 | 16.4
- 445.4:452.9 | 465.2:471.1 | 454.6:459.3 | 0.20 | 16.2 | 13.3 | 15.7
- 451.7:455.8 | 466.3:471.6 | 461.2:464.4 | -0.23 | 12.4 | 18.1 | 16.2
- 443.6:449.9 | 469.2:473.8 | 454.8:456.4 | 0.24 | 16.1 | 13.3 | 17.5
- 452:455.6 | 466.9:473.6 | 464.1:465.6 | -0.15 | 11.7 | 17.4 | 16.9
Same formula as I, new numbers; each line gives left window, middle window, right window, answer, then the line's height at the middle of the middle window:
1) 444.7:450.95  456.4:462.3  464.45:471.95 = 0.38 nm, 16.3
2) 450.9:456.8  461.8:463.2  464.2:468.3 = -0.44 nm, 14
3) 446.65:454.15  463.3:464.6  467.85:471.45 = -0.12 nm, 16.9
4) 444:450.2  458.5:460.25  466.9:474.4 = 0.09 nm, 16.3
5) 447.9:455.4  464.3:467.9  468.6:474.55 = 0.42 nm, 16.2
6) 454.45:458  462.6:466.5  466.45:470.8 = -0.42 nm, 15.2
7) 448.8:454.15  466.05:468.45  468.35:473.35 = 0.59 nm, 17.3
